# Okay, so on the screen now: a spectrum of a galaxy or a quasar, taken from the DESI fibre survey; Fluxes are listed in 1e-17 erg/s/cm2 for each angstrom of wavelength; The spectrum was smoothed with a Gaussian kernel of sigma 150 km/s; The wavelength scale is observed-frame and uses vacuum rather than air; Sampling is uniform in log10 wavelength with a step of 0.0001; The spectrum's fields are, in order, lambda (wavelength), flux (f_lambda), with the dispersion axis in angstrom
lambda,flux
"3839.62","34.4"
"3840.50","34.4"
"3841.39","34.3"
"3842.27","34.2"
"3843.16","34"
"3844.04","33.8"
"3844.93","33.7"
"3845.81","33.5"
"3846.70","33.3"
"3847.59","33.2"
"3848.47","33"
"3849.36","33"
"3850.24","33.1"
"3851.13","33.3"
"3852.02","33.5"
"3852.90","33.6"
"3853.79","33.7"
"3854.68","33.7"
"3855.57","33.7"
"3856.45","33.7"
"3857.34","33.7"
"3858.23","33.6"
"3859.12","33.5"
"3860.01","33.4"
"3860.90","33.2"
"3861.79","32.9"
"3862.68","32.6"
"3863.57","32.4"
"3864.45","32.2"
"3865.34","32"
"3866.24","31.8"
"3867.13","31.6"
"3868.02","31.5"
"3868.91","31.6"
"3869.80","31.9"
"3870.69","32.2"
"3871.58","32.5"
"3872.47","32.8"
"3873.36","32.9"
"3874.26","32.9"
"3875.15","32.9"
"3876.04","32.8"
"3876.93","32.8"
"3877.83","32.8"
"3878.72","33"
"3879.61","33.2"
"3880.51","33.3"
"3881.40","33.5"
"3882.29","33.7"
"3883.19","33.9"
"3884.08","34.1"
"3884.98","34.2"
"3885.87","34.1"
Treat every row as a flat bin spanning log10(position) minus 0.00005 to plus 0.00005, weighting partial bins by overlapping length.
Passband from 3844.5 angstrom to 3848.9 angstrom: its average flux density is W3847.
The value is 33.4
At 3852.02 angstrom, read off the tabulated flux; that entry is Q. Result 33.5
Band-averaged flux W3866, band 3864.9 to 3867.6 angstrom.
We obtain 31.7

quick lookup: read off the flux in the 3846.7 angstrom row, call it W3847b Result 33.3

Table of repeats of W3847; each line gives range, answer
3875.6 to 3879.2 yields 32.9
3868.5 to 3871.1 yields 31.9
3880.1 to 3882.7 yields 33.6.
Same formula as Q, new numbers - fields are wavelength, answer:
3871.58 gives 32.5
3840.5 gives 34.4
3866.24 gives 31.8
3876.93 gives 32.8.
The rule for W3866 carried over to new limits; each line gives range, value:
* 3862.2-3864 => 32.5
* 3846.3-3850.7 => 33.1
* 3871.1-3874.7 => 32.7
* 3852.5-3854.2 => 33.6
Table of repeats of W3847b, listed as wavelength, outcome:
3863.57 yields 32.4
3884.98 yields 34.2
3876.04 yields 32.8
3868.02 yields 31.5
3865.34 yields 32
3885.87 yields 34.1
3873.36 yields 32.9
